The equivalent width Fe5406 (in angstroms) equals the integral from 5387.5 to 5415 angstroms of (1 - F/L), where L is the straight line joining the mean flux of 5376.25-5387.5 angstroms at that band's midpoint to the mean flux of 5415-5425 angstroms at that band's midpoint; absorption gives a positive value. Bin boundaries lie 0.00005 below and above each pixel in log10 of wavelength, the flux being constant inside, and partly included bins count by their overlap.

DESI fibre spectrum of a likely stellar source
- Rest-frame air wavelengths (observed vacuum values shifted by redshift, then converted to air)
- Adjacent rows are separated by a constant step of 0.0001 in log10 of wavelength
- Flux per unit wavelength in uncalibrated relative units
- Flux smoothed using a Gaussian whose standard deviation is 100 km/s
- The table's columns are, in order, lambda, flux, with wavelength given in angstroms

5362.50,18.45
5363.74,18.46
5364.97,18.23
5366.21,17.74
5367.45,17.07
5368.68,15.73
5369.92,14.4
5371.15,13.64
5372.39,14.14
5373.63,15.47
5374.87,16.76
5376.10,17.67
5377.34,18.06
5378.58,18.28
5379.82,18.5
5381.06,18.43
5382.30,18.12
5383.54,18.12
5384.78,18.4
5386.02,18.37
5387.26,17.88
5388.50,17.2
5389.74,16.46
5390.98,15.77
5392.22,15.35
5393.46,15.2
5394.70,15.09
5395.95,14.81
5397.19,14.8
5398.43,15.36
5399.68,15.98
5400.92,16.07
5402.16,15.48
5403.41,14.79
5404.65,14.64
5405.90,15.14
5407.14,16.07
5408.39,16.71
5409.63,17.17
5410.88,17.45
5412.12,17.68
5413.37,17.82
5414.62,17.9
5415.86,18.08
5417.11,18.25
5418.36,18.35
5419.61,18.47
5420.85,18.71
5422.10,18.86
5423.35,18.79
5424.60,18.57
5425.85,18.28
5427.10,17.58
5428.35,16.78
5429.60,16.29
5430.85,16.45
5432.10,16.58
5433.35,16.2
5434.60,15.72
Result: 3.5 angstroms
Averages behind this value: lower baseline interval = 18.2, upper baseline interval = 18.5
